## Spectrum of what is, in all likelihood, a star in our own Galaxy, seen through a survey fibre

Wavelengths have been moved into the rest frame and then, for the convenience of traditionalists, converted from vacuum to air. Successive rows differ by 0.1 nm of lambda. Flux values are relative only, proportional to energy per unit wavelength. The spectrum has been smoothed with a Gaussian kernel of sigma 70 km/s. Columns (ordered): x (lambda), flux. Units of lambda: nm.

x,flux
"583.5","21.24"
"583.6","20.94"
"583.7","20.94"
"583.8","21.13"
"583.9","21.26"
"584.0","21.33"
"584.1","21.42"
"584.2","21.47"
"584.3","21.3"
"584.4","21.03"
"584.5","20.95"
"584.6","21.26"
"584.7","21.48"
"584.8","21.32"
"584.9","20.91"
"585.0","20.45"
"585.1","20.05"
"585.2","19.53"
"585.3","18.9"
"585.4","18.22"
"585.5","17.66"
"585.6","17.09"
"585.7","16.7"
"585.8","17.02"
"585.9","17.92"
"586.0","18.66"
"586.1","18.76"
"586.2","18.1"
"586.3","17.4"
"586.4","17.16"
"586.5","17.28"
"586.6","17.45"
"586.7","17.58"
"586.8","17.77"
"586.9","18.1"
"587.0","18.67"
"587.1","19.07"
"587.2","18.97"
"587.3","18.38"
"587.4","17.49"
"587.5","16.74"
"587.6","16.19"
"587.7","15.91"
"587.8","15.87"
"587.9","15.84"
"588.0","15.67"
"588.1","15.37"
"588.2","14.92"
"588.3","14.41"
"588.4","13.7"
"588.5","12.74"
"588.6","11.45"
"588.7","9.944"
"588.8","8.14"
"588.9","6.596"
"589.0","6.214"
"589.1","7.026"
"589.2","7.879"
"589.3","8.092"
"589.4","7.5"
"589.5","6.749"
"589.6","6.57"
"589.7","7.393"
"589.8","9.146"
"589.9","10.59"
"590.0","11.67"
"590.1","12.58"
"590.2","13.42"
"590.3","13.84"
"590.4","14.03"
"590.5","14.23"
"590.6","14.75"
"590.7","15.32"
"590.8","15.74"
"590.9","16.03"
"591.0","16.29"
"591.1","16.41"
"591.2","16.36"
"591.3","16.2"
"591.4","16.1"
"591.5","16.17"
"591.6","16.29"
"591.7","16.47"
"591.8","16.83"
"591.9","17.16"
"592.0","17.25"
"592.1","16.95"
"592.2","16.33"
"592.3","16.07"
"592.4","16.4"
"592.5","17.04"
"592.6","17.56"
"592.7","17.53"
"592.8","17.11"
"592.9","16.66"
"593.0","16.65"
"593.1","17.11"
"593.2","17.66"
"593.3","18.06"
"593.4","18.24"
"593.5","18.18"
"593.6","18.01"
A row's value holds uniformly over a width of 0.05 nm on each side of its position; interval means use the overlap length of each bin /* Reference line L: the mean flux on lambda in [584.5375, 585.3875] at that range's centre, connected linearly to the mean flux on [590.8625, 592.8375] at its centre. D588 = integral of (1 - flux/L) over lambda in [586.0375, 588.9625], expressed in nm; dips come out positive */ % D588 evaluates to 0.52 nm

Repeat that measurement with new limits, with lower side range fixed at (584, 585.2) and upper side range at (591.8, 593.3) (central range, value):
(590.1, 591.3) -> 0.19 nm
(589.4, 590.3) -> 0.42 nm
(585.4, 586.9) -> 0.19 nm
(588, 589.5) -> 0.68 nm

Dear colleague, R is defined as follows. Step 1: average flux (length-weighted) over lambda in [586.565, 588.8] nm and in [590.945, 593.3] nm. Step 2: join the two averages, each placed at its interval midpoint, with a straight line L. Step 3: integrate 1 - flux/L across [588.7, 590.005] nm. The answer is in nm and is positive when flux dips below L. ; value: 0.667 nm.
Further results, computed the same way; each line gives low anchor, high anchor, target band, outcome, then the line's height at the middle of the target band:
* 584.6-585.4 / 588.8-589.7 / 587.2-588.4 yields -0.46 nm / 11.6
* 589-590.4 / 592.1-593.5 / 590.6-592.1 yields -0.31 nm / 13.6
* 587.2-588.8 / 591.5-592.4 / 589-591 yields 0.59 nm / 15.8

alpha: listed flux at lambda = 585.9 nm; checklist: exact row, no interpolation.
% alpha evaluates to 17.92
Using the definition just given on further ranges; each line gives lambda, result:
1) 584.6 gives 21.26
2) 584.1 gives 21.42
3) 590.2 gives 13.42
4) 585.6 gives 17.09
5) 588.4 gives 13.7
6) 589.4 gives 7.5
